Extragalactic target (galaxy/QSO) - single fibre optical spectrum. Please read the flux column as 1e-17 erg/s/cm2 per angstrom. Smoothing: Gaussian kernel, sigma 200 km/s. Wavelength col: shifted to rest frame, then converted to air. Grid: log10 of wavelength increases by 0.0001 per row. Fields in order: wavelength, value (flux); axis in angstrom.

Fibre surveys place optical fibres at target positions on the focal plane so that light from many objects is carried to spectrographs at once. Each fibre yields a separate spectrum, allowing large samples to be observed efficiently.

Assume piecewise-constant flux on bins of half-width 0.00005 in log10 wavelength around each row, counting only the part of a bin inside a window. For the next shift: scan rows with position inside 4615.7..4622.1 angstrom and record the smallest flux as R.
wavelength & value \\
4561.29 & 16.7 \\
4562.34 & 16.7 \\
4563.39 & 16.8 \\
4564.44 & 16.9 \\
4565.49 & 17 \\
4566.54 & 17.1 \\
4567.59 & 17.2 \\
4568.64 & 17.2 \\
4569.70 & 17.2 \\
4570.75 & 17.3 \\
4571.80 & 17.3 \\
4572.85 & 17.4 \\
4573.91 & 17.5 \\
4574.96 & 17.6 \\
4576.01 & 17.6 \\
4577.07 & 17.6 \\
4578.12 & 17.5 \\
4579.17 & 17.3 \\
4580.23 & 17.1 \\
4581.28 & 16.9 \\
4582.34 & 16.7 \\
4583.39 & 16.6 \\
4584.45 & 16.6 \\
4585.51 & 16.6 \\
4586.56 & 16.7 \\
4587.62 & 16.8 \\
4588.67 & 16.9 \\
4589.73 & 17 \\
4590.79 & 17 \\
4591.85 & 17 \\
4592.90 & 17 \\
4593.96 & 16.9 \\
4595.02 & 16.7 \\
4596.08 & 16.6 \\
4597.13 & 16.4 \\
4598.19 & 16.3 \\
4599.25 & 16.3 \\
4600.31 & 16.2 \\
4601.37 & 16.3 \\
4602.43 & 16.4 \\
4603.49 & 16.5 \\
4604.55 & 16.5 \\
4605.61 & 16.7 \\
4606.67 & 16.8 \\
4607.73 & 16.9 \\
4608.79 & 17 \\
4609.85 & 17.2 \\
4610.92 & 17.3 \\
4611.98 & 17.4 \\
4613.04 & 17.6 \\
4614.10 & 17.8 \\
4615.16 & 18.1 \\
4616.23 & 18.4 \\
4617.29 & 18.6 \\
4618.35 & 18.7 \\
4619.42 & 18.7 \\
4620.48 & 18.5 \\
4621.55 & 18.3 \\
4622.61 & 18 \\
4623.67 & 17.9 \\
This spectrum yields 18.3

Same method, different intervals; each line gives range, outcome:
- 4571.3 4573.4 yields 17.3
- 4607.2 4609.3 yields 16.9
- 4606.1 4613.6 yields 16.8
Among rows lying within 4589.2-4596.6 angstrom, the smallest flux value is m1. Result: 16.6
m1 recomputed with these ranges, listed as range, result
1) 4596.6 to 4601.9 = 16.2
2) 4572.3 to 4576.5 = 17.4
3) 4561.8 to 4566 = 16.7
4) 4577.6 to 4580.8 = 17.1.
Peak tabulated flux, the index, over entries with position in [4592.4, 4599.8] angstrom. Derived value 17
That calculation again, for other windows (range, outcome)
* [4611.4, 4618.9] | 18.7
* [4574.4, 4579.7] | 17.6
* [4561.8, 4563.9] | 16.8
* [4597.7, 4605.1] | 16.5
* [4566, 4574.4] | 17.5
